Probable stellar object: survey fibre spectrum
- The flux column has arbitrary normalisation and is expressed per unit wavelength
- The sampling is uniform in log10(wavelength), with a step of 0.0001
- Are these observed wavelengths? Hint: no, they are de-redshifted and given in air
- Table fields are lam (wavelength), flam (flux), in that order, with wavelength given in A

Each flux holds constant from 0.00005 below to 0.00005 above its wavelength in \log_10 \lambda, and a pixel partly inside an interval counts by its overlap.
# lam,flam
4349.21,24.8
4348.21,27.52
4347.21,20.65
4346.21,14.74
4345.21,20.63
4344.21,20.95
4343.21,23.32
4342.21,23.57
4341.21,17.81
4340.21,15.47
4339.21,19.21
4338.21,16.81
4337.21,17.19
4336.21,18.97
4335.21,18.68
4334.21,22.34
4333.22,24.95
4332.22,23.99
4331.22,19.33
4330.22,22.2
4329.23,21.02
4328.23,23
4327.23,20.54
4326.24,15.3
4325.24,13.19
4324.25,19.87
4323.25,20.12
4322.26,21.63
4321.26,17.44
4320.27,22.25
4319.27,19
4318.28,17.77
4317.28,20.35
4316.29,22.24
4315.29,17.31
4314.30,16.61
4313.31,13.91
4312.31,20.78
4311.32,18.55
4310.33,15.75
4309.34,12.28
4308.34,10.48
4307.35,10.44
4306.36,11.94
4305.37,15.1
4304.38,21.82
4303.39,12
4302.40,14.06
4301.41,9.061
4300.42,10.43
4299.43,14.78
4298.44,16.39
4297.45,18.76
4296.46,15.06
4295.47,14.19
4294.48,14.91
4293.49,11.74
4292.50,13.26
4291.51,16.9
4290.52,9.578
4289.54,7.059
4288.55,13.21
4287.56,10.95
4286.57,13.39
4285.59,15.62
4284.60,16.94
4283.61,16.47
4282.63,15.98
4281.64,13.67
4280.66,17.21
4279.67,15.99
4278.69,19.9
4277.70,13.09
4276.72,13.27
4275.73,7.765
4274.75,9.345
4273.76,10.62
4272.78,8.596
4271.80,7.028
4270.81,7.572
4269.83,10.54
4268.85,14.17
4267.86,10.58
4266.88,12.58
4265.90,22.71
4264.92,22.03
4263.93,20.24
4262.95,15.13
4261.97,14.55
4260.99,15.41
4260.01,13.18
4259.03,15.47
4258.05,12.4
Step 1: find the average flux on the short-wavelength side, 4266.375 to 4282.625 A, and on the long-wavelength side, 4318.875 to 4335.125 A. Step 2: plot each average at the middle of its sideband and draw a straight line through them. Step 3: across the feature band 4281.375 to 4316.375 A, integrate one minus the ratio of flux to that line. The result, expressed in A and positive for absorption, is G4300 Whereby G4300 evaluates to 3.2 A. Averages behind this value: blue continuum 12.1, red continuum 20.4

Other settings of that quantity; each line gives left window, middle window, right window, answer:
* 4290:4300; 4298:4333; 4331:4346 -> 0.1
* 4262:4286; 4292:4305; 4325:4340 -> 1.7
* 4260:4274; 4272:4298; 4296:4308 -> 0.8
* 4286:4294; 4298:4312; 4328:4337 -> 1.3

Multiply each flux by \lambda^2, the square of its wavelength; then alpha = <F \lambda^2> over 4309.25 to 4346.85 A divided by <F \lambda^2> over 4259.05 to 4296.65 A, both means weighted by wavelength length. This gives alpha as 1.44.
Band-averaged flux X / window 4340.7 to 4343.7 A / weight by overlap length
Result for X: 21.5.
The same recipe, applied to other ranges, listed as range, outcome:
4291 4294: 13.9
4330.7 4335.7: 21.9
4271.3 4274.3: 8.74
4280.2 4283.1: 15.6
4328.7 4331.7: 20.9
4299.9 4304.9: 13.5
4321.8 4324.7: 20.5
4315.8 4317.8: 21.2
